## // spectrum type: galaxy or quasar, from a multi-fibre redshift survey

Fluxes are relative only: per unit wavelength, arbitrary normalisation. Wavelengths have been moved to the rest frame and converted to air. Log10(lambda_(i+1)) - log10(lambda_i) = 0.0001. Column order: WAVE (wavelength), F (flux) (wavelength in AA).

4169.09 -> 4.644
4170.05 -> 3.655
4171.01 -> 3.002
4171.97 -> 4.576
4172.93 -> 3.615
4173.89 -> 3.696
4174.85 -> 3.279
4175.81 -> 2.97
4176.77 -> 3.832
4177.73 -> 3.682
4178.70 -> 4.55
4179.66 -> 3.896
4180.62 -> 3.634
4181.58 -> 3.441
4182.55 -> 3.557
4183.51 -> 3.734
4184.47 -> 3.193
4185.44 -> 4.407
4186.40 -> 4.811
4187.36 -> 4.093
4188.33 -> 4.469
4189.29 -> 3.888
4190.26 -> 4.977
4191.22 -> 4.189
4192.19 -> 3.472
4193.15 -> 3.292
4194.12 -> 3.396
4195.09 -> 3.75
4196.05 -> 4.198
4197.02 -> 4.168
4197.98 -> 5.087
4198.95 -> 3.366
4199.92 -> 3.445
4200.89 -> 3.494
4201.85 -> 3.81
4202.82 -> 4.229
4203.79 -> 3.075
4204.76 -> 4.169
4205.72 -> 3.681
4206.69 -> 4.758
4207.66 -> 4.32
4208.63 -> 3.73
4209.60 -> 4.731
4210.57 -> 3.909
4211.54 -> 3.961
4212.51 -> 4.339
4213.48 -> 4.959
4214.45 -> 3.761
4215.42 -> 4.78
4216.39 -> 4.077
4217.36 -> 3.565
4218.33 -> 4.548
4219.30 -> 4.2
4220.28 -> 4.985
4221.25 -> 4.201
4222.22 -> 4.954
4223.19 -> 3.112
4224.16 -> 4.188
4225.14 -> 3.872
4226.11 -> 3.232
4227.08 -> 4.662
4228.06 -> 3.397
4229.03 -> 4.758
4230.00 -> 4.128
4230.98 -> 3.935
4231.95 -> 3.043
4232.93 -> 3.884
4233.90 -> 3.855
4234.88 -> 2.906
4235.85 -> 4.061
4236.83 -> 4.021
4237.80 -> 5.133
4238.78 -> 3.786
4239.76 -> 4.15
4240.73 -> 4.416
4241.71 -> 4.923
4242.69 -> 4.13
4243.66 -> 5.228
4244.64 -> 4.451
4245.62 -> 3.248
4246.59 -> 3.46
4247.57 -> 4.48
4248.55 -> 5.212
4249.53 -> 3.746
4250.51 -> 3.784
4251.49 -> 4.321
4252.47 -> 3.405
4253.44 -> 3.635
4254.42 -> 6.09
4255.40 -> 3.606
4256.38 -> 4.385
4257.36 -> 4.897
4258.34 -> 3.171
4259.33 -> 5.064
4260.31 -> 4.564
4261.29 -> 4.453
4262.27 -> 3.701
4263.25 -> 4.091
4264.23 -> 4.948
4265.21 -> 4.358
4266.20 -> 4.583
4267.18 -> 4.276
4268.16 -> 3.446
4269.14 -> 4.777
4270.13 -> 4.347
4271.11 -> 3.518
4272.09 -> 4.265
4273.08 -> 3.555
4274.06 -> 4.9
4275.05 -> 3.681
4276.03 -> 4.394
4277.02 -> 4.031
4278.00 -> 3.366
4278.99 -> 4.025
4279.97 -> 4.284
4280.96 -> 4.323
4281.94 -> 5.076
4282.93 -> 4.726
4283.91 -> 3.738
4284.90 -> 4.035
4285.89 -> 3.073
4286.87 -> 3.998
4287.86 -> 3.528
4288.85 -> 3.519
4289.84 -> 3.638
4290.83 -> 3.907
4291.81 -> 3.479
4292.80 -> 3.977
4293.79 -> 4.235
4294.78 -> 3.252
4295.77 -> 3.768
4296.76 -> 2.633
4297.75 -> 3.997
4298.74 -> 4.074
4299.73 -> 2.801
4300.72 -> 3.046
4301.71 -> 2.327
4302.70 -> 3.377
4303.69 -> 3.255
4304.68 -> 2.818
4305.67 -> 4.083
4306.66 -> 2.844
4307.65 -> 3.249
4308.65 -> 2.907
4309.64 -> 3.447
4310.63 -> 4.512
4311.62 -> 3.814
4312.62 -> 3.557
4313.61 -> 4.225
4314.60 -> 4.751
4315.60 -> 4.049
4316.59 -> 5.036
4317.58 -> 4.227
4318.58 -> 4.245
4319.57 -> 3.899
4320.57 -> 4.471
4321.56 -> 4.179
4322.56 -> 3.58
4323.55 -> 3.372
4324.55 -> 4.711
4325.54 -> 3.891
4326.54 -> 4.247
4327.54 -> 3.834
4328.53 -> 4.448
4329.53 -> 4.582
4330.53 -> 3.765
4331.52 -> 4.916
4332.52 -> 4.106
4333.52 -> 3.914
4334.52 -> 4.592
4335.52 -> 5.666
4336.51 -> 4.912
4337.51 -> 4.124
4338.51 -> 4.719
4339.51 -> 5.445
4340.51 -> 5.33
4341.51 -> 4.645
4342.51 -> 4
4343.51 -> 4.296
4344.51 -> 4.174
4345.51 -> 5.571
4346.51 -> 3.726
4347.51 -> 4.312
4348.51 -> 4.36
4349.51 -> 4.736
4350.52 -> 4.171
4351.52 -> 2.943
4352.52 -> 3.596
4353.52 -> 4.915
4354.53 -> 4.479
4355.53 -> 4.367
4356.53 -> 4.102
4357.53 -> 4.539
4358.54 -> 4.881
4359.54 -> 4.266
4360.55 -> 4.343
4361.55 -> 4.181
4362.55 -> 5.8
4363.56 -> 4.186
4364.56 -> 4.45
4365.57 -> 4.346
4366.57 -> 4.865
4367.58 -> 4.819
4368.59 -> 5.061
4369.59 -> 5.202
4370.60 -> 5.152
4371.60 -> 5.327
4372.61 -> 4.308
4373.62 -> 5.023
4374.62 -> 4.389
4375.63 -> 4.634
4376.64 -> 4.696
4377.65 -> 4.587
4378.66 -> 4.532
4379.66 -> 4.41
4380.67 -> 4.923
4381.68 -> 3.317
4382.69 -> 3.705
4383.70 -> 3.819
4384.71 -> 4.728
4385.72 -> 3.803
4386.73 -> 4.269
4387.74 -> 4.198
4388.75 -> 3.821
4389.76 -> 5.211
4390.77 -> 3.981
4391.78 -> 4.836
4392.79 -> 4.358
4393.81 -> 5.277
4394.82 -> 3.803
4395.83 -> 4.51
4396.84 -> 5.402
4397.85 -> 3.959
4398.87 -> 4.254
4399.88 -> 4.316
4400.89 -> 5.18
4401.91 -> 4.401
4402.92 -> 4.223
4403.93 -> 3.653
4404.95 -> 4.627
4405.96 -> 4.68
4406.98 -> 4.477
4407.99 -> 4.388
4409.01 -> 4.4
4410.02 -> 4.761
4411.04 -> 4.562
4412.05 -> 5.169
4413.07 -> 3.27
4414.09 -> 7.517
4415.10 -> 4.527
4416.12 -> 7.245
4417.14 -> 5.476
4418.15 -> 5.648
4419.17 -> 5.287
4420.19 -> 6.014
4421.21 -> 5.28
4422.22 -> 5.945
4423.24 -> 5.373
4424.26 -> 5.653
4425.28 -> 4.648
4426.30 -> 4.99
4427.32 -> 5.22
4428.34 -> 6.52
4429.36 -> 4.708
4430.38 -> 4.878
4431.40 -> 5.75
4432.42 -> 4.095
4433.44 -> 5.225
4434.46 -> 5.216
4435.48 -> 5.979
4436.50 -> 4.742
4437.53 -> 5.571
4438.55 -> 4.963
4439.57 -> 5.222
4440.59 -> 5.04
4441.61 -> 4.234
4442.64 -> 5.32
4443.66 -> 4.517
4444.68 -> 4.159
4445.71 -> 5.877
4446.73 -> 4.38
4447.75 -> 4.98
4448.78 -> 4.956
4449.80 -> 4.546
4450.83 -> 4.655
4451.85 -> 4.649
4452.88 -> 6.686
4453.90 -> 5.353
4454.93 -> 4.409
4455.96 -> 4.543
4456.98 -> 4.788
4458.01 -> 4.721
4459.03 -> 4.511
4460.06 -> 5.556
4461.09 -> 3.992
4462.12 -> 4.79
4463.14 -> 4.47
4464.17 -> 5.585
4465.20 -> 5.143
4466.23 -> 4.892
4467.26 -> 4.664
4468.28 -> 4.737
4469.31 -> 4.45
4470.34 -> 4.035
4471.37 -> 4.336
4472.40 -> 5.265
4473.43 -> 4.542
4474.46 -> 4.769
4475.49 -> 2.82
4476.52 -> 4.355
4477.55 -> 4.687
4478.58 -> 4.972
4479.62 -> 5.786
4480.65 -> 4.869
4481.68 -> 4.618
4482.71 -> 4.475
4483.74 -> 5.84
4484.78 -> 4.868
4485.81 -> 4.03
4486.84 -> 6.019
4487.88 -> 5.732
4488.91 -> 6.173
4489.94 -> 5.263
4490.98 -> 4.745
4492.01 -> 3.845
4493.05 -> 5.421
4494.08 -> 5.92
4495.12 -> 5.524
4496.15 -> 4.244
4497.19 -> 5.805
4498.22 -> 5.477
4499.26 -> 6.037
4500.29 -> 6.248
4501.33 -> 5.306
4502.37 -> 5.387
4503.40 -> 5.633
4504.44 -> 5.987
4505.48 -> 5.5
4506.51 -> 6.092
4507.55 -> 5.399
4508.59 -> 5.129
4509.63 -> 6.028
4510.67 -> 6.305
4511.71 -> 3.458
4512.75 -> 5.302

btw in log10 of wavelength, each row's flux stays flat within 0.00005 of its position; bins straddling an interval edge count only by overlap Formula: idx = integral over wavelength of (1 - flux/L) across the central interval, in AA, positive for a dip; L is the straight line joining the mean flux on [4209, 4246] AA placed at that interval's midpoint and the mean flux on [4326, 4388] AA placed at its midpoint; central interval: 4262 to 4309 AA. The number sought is 5.4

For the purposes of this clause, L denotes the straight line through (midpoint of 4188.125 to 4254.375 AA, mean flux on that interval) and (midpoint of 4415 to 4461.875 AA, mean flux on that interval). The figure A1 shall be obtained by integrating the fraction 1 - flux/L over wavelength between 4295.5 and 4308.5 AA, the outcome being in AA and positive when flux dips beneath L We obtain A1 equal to 3.6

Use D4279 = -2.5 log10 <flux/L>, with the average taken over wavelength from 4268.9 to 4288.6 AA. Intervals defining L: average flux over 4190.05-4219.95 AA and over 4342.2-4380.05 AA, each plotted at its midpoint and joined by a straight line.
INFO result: 0.053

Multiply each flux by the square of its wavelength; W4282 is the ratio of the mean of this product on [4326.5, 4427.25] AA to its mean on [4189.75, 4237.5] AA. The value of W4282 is 1.2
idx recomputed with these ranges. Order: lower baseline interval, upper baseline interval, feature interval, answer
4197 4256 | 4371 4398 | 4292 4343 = 3.69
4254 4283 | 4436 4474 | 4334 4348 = -0.55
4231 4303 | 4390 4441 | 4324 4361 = 0.68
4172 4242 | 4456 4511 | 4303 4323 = 2.55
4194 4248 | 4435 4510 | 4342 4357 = 1.05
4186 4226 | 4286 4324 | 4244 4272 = -2.51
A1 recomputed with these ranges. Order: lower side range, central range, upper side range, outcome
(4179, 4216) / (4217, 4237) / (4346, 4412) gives 0.50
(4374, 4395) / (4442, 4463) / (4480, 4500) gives 0.24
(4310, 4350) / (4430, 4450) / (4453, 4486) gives -1.39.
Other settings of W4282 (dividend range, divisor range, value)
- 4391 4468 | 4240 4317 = 1.34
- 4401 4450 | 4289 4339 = 1.36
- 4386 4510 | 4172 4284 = 1.35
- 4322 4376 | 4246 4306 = 1.17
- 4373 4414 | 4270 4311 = 1.26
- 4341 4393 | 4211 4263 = 1.13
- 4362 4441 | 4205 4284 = 1.24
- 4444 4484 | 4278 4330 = 1.35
